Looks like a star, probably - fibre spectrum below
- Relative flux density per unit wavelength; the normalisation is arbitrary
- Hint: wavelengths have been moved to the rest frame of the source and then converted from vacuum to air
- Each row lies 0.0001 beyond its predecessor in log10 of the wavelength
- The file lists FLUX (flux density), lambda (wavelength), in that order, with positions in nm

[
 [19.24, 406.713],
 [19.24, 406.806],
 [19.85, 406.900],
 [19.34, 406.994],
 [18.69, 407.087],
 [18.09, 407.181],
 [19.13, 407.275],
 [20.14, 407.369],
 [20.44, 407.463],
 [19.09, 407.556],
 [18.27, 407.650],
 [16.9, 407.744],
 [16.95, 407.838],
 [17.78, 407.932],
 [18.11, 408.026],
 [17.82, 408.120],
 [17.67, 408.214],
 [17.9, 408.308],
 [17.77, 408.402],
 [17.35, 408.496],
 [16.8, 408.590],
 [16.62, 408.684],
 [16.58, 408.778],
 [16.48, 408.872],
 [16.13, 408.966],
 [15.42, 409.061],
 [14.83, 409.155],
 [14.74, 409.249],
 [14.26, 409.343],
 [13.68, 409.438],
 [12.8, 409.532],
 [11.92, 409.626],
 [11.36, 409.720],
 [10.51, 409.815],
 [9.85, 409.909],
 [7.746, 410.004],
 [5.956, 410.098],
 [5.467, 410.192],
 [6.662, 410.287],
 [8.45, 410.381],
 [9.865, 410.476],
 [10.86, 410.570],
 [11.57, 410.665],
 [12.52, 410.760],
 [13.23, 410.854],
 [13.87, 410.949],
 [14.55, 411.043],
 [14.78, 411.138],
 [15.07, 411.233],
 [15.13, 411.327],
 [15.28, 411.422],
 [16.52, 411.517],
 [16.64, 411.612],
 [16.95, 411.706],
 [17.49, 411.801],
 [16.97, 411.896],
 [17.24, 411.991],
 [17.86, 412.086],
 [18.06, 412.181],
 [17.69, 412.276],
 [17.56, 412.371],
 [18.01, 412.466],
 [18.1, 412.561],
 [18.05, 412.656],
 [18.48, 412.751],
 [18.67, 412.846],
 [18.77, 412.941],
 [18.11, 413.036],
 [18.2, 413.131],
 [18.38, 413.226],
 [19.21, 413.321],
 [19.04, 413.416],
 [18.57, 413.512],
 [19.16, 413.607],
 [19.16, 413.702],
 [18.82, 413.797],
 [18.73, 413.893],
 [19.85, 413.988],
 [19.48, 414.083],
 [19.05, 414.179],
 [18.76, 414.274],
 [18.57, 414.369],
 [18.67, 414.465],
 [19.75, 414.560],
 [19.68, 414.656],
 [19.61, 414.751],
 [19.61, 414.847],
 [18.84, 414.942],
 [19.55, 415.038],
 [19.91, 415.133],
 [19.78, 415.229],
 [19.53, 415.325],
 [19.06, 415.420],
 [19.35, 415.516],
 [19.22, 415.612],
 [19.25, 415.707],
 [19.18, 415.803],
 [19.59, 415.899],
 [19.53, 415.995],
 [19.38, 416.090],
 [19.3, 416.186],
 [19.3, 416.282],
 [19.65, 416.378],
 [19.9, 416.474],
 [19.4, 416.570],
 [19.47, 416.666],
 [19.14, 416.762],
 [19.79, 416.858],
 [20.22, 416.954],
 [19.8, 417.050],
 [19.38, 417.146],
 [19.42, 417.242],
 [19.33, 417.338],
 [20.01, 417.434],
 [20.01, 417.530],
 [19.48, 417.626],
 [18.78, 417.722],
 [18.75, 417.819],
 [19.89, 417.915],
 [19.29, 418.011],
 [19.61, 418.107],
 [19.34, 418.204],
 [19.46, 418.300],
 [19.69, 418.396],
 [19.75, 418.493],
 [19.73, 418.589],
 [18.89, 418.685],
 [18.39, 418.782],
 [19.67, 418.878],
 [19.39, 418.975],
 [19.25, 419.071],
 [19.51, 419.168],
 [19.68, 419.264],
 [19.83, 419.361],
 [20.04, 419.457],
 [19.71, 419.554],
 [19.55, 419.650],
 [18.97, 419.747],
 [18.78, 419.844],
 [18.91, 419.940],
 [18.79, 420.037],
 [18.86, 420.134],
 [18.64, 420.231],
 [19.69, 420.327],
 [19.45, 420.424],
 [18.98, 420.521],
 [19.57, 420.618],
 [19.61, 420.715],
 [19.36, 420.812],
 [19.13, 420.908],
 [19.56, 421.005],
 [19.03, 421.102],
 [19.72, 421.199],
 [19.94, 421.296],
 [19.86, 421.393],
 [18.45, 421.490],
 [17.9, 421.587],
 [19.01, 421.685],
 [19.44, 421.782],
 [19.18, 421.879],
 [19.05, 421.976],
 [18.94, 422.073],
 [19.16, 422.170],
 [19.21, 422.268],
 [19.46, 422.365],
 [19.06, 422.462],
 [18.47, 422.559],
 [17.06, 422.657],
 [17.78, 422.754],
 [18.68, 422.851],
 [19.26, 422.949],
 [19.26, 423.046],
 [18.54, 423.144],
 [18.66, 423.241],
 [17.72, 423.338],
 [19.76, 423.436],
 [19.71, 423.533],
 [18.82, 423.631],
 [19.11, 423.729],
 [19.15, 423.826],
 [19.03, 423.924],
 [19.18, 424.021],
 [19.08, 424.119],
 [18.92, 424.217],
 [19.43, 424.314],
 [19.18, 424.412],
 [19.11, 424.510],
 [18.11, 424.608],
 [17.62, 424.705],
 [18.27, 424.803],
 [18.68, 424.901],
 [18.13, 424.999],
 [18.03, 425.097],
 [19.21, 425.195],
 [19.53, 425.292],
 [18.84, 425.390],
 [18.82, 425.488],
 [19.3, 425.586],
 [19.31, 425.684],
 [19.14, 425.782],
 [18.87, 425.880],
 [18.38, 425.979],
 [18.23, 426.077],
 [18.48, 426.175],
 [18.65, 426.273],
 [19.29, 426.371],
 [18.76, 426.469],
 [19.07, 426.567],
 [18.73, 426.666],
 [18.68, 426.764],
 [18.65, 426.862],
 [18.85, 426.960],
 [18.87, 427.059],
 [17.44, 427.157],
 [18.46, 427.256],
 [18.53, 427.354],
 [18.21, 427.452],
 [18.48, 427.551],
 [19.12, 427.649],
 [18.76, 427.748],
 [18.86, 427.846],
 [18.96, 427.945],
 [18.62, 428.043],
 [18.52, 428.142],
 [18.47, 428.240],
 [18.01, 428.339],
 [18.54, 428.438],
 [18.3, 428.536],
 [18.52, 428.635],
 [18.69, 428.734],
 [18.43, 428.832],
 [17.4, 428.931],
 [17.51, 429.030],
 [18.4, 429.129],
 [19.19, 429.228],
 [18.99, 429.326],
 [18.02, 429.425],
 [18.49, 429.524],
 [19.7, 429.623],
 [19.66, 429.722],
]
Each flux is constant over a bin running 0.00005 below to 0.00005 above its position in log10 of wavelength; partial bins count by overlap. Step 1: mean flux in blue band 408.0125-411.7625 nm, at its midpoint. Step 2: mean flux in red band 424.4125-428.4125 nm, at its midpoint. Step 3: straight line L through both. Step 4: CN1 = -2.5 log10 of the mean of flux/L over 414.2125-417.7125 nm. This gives -0.24 mag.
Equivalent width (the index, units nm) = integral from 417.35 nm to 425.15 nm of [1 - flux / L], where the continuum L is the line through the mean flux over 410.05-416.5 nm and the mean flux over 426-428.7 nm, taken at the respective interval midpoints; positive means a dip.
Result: -0.492 nm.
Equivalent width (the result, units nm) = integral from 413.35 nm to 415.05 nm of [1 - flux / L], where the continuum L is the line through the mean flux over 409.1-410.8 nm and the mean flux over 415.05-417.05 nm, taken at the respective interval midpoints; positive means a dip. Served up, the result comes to -0.24 nm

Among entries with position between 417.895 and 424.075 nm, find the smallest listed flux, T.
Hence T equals 17.06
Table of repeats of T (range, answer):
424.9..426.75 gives 18.03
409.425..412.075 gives 5.467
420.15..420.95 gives 18.64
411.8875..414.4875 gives 16.97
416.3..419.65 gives 18.39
